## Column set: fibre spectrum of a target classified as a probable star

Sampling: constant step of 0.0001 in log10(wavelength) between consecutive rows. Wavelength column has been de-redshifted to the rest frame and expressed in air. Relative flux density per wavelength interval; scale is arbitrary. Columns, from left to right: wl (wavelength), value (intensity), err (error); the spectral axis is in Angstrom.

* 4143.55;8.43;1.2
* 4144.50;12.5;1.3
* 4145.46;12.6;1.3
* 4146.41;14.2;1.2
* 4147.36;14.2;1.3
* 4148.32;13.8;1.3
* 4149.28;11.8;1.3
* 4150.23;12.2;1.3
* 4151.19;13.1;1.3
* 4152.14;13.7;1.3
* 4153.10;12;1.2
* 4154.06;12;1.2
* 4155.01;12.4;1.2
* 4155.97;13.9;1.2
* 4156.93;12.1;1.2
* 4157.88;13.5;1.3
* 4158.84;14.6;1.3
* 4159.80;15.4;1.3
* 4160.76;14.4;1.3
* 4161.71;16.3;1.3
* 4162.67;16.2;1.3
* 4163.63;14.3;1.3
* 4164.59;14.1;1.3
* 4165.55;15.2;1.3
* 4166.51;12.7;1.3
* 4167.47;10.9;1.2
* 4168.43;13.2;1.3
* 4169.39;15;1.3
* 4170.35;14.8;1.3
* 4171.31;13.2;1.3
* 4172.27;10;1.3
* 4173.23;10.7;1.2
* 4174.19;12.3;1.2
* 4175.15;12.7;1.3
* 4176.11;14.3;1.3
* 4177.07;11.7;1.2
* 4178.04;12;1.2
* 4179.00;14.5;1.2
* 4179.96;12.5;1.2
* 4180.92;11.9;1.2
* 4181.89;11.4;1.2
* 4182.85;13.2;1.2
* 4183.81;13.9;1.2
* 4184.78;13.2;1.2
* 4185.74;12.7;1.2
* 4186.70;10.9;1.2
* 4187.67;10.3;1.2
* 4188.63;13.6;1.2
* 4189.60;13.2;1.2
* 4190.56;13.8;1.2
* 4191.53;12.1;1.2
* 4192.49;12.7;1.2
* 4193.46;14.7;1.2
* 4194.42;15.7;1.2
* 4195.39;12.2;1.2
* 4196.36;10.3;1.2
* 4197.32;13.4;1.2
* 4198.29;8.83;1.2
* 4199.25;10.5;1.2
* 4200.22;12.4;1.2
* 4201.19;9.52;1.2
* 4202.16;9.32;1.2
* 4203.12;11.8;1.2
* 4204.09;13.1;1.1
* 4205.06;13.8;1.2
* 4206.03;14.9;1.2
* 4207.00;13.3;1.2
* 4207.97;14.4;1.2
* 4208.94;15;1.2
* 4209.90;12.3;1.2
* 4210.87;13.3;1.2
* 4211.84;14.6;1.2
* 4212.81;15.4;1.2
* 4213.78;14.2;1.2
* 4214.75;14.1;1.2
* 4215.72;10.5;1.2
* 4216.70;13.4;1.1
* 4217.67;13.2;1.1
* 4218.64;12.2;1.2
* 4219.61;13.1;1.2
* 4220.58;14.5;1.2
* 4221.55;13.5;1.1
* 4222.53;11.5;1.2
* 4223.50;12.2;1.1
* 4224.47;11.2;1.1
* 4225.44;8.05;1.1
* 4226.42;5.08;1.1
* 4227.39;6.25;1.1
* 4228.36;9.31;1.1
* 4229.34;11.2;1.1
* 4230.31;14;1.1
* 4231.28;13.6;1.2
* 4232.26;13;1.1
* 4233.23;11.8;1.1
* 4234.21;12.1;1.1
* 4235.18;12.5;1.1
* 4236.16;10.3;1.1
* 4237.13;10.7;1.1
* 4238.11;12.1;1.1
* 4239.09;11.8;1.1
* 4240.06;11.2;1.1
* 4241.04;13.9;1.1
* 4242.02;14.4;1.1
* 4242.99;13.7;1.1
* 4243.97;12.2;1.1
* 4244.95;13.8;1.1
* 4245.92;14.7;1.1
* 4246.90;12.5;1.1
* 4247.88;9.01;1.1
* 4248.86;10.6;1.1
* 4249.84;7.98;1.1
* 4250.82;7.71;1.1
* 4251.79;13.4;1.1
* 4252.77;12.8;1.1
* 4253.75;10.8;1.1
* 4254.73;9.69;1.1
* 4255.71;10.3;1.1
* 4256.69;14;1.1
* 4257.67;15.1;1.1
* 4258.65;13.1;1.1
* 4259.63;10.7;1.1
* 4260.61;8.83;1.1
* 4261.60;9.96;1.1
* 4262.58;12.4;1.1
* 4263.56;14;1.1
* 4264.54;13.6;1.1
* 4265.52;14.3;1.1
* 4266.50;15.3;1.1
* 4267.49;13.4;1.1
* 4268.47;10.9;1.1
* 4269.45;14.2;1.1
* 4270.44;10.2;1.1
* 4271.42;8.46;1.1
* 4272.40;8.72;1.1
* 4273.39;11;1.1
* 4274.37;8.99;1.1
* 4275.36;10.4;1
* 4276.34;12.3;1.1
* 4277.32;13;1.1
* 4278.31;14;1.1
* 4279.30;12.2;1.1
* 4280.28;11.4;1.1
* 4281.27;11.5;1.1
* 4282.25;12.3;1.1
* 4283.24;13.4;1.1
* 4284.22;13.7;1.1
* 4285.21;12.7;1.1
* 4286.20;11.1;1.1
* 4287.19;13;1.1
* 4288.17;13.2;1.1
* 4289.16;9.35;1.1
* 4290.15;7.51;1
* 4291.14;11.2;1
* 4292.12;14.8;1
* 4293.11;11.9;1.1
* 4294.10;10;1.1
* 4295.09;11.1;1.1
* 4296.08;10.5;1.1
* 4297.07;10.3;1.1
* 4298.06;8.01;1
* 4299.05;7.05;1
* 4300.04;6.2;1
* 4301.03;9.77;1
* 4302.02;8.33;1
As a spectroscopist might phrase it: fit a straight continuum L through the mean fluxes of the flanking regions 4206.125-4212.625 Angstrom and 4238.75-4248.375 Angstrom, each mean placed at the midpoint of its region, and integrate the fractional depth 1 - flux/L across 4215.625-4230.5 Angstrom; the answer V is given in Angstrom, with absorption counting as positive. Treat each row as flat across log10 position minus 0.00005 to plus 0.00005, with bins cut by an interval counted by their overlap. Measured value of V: 2.6 Angstrom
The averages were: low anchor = 14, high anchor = 12.7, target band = 11.2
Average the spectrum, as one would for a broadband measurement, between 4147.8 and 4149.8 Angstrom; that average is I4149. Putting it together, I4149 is 12.8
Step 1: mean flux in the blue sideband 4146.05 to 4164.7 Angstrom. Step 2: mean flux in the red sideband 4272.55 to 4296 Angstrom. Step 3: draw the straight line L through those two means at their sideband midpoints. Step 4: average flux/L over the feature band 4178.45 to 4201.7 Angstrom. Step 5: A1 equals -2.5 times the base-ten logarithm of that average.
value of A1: 0.065 mag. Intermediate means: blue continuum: 13.7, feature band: 12.4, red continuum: 11.7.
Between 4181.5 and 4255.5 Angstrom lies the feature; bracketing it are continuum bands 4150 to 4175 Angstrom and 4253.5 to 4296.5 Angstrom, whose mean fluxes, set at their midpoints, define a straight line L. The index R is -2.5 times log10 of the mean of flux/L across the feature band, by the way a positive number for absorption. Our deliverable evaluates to 0.04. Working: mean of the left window 13.4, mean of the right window 11.8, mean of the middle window 12.1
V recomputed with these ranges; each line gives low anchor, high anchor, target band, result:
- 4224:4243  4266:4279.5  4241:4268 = -1.7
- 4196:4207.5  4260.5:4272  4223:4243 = 1.2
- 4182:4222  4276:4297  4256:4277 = 0.4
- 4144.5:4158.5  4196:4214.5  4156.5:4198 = -1.0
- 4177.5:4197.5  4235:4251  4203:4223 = -1.9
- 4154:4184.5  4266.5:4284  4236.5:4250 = 0.1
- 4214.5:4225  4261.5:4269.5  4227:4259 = 2.8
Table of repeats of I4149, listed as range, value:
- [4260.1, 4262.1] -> 9.39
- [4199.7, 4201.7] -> 10.9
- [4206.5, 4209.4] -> 14.2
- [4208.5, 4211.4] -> 13.6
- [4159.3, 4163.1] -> 15.6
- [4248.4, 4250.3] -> 9.28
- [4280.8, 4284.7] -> 12.8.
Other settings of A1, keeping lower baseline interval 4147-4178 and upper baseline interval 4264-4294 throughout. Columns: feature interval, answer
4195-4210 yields 0.05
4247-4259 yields 0.09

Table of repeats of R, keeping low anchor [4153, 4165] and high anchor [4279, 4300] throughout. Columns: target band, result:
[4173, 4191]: 0.075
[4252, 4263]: 0.018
